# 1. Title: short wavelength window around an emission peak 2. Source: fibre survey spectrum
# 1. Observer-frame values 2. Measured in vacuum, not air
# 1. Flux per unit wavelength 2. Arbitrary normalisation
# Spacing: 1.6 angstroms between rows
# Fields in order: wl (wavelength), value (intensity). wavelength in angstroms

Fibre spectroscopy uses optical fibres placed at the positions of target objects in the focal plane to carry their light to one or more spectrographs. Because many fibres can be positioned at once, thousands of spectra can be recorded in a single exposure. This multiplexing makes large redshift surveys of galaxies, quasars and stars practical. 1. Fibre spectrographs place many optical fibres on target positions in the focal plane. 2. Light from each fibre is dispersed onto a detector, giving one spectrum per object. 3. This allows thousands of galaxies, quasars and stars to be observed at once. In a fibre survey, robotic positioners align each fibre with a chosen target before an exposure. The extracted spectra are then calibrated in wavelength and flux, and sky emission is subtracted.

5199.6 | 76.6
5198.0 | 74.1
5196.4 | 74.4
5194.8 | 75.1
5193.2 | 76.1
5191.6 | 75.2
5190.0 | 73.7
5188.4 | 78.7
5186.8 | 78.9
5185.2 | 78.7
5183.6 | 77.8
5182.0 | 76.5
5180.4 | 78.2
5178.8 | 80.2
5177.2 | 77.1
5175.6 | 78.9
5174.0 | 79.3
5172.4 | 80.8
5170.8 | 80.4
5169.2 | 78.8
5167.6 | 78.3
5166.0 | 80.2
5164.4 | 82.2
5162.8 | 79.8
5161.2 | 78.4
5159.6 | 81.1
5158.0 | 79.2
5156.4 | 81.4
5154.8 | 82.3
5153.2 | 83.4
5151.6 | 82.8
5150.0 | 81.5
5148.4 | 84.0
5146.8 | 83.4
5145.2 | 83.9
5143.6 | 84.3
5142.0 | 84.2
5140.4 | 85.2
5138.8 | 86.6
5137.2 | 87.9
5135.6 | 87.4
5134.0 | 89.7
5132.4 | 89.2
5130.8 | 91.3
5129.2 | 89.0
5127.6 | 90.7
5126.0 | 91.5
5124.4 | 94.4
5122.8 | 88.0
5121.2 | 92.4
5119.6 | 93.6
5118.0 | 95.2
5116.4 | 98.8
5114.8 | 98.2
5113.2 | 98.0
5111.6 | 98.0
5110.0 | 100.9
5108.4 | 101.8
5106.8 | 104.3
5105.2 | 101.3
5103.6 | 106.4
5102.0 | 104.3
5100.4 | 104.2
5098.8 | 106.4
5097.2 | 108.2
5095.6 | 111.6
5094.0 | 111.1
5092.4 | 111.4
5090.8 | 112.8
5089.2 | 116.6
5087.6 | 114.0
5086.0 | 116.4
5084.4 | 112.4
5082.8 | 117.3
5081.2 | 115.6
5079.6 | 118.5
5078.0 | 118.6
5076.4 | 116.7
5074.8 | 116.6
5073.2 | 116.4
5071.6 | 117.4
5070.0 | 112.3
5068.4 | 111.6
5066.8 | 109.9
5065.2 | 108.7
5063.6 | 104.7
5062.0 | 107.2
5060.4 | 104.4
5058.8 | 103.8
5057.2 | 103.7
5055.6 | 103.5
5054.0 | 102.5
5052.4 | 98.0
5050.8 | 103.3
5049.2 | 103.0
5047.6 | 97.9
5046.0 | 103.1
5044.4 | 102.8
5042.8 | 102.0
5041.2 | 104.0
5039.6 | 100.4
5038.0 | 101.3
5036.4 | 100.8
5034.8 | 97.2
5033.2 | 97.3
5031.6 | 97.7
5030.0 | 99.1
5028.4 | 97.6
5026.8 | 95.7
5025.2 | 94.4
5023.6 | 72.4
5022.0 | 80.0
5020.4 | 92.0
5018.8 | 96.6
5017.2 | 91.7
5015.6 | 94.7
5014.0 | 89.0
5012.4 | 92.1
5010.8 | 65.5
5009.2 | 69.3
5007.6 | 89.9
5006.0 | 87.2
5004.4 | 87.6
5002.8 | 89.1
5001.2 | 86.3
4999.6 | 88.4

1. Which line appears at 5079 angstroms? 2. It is C III] 1909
